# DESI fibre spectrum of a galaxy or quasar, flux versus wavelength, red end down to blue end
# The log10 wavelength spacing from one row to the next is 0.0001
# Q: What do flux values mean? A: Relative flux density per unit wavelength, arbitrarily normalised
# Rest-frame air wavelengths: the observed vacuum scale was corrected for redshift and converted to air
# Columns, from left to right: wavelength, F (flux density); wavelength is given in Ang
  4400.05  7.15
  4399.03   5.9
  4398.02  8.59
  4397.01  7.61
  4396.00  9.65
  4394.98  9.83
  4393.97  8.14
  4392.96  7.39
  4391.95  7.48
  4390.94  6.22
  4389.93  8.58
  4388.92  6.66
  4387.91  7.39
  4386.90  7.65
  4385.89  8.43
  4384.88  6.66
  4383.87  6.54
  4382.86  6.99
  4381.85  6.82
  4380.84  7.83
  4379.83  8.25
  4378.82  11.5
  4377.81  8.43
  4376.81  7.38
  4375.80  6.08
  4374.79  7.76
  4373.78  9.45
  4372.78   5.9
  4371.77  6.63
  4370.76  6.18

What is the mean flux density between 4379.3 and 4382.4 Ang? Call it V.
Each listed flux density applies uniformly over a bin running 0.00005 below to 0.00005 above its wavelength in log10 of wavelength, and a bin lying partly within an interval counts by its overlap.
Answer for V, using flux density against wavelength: 7.64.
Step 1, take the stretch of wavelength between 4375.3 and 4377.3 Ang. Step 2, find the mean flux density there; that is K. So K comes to 6.72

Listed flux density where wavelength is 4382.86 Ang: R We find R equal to 6.99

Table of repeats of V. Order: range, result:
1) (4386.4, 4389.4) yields 7.24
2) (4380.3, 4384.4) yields 7.04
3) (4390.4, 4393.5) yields 7.07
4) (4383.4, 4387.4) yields 7.33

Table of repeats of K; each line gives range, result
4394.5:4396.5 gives 9.7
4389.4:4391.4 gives 7.42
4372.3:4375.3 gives 7.72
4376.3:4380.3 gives 8.9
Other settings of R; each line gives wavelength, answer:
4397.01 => 7.61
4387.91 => 7.39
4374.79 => 7.76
